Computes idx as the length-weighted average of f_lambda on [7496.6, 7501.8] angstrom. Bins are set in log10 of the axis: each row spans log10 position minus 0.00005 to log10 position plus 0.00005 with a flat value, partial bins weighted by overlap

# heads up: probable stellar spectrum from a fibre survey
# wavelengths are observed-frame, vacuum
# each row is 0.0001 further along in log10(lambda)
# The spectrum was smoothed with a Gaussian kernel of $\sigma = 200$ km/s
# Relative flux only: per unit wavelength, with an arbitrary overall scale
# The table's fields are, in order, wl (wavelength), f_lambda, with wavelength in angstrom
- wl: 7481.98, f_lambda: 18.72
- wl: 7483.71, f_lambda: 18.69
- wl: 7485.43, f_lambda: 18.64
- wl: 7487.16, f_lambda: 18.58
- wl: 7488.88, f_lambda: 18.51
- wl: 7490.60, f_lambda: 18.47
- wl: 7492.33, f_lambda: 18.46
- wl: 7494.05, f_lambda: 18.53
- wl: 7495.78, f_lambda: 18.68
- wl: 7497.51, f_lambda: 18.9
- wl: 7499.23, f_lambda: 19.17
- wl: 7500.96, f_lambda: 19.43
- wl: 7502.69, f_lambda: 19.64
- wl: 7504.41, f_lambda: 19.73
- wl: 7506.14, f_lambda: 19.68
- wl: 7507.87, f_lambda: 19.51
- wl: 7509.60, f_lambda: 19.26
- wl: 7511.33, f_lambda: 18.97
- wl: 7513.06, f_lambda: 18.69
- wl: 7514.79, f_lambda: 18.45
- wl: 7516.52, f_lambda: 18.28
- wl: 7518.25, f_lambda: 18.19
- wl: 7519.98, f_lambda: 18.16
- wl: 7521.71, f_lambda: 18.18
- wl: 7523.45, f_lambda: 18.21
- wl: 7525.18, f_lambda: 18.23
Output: 19.2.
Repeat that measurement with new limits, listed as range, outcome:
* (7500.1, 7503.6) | 19.6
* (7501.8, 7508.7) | 19.6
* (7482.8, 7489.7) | 18.6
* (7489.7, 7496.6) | 18.5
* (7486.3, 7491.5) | 18.5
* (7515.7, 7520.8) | 18.2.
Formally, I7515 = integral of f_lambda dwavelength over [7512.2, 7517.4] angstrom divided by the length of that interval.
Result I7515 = 18.5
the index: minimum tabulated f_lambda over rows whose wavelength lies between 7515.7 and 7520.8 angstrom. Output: 18.16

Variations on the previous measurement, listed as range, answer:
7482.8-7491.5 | 18.47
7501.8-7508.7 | 19.51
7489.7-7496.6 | 18.46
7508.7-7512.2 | 18.97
